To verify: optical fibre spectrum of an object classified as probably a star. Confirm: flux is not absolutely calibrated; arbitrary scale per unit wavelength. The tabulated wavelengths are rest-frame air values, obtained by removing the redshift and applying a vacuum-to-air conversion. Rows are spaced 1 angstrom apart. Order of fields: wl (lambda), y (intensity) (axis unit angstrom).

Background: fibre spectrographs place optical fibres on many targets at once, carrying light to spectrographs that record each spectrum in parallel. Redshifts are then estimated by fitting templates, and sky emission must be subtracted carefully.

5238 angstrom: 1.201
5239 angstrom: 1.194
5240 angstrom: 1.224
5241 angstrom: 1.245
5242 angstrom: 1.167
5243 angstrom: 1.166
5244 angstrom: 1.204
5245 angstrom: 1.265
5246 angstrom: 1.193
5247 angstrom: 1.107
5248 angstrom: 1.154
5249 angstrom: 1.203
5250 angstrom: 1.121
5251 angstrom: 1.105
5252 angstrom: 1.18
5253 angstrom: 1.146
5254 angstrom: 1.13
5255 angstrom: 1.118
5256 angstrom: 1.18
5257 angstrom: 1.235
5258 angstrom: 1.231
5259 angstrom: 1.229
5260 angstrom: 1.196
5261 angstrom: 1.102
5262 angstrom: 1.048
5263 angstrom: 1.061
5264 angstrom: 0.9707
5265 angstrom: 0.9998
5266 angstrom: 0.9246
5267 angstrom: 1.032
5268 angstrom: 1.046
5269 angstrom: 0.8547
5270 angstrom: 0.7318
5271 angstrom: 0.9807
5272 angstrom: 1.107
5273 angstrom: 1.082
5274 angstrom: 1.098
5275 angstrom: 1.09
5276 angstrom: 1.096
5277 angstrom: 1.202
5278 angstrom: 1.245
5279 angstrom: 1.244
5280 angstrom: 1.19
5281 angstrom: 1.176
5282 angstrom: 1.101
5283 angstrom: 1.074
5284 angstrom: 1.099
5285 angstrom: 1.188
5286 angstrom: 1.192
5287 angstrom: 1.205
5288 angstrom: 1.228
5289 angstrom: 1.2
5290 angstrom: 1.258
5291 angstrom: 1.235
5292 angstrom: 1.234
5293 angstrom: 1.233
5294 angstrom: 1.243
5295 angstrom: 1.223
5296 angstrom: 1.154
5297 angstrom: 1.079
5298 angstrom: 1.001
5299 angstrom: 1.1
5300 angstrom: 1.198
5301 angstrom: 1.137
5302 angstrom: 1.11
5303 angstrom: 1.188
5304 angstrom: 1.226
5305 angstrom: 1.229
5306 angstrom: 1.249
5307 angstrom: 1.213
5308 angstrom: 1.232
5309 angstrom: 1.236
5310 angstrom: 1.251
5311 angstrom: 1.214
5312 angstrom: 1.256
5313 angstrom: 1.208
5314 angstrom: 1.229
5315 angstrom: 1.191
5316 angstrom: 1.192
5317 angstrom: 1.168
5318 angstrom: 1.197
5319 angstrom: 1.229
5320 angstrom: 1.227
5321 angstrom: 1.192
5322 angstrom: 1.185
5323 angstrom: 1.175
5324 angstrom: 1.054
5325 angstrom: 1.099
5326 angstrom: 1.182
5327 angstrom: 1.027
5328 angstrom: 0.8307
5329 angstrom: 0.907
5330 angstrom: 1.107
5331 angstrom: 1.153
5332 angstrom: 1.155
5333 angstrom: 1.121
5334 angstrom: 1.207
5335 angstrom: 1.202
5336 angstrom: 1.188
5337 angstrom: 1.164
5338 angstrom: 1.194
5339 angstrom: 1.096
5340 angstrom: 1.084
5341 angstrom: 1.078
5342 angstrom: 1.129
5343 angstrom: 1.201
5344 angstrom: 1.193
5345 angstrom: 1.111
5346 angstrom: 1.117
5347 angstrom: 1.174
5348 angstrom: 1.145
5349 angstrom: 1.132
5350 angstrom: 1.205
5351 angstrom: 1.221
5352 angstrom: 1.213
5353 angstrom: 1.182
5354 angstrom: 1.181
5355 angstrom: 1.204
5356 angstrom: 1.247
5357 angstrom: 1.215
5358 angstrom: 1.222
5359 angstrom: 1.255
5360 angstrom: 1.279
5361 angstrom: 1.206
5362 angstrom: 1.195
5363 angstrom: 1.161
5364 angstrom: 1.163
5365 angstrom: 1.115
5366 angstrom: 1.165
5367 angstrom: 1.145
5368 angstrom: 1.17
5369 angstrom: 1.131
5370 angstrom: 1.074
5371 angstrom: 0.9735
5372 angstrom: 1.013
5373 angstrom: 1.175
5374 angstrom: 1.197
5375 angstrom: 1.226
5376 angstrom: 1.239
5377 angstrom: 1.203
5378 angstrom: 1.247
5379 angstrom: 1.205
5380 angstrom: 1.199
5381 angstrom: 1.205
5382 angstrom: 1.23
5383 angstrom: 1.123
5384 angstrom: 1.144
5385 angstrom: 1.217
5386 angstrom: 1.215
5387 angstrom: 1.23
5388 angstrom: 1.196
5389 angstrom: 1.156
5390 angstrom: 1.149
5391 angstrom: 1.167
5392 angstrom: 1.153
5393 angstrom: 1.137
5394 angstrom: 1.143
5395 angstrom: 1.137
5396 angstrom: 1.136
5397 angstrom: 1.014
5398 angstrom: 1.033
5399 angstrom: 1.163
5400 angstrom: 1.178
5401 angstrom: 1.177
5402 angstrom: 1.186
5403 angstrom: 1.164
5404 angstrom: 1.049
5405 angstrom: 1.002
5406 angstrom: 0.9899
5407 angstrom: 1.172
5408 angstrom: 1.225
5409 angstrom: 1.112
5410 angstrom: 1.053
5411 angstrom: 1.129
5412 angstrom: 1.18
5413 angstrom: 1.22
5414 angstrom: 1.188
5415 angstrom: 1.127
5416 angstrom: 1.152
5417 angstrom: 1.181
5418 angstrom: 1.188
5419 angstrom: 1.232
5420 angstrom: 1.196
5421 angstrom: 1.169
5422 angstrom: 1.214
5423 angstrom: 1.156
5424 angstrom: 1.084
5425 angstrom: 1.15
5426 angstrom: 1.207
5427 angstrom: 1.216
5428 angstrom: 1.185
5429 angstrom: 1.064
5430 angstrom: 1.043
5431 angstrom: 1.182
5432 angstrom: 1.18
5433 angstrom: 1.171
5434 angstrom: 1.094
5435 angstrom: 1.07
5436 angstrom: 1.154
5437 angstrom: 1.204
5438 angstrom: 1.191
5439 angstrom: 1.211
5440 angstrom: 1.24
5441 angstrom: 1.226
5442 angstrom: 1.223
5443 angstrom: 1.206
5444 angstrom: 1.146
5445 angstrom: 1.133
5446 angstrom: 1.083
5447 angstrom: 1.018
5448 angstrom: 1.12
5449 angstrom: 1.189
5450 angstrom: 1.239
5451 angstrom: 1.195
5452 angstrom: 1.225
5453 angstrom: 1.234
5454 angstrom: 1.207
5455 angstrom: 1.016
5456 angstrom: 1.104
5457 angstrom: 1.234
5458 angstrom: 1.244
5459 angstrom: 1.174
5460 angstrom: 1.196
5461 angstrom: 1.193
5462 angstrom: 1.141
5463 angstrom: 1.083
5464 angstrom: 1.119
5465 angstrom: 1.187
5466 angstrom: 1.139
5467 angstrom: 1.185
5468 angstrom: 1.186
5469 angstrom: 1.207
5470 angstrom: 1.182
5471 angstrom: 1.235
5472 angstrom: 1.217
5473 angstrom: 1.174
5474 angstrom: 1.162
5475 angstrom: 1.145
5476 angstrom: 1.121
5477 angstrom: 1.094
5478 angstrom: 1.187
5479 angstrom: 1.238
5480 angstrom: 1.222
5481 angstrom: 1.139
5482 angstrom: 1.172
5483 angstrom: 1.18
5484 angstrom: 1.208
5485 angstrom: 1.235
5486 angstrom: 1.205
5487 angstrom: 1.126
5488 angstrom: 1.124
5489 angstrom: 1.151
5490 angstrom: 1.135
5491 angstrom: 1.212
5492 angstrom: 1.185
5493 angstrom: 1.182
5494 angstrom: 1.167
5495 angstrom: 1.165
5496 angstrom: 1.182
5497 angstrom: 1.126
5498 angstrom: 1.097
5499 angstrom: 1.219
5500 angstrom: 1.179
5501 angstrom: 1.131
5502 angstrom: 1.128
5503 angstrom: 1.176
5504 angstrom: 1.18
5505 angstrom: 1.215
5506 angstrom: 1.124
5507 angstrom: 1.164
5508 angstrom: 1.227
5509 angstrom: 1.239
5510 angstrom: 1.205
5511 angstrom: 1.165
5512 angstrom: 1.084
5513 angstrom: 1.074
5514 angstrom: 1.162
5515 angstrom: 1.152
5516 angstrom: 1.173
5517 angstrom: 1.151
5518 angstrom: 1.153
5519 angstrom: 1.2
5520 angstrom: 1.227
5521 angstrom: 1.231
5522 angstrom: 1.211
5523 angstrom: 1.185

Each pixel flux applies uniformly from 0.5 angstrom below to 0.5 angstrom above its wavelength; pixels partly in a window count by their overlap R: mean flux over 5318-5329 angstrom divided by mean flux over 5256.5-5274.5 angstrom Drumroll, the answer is 1.06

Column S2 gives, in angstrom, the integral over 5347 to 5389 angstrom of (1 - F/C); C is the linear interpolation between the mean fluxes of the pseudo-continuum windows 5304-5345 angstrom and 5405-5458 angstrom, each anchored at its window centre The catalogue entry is -0.8 angstrom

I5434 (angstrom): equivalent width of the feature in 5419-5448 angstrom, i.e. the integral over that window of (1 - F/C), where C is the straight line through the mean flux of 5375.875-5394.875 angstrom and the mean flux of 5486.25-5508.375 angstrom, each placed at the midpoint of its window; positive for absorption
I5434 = 0.4 angstrom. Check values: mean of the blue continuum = 1.19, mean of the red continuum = 1.16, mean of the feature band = 1.16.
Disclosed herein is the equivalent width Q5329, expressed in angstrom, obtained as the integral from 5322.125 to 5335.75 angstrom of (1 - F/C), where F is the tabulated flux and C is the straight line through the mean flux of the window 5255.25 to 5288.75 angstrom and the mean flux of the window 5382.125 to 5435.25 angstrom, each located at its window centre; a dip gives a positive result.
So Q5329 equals 0.3 angstrom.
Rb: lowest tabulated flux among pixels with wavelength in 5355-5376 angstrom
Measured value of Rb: 0.9735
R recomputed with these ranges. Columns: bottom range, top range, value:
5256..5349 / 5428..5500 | 1.02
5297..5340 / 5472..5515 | 1.01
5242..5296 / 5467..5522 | 1.03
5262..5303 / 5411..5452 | 1.05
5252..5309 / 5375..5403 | 1.03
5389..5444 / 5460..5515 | 1.01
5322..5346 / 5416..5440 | 1.04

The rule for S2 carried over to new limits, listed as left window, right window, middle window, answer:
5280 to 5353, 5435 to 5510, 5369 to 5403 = 0.3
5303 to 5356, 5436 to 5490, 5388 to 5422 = 0.8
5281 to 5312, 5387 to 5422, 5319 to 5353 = 1.0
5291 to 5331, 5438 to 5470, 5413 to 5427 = -0.1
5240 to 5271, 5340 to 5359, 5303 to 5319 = -1.0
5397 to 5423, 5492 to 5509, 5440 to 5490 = -0.5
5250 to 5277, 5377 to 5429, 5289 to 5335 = -2.6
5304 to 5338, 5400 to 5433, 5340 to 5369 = -0.4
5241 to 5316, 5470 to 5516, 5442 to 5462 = 0.0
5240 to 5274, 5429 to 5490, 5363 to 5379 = -0.1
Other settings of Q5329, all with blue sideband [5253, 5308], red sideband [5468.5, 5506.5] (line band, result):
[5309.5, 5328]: -0.5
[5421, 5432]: 0.1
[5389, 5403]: 0.2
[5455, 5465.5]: 0.1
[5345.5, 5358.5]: -0.5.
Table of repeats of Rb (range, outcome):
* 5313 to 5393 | 0.8307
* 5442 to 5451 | 1.018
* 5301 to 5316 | 1.11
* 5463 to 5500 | 1.083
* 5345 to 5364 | 1.111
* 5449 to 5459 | 1.016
